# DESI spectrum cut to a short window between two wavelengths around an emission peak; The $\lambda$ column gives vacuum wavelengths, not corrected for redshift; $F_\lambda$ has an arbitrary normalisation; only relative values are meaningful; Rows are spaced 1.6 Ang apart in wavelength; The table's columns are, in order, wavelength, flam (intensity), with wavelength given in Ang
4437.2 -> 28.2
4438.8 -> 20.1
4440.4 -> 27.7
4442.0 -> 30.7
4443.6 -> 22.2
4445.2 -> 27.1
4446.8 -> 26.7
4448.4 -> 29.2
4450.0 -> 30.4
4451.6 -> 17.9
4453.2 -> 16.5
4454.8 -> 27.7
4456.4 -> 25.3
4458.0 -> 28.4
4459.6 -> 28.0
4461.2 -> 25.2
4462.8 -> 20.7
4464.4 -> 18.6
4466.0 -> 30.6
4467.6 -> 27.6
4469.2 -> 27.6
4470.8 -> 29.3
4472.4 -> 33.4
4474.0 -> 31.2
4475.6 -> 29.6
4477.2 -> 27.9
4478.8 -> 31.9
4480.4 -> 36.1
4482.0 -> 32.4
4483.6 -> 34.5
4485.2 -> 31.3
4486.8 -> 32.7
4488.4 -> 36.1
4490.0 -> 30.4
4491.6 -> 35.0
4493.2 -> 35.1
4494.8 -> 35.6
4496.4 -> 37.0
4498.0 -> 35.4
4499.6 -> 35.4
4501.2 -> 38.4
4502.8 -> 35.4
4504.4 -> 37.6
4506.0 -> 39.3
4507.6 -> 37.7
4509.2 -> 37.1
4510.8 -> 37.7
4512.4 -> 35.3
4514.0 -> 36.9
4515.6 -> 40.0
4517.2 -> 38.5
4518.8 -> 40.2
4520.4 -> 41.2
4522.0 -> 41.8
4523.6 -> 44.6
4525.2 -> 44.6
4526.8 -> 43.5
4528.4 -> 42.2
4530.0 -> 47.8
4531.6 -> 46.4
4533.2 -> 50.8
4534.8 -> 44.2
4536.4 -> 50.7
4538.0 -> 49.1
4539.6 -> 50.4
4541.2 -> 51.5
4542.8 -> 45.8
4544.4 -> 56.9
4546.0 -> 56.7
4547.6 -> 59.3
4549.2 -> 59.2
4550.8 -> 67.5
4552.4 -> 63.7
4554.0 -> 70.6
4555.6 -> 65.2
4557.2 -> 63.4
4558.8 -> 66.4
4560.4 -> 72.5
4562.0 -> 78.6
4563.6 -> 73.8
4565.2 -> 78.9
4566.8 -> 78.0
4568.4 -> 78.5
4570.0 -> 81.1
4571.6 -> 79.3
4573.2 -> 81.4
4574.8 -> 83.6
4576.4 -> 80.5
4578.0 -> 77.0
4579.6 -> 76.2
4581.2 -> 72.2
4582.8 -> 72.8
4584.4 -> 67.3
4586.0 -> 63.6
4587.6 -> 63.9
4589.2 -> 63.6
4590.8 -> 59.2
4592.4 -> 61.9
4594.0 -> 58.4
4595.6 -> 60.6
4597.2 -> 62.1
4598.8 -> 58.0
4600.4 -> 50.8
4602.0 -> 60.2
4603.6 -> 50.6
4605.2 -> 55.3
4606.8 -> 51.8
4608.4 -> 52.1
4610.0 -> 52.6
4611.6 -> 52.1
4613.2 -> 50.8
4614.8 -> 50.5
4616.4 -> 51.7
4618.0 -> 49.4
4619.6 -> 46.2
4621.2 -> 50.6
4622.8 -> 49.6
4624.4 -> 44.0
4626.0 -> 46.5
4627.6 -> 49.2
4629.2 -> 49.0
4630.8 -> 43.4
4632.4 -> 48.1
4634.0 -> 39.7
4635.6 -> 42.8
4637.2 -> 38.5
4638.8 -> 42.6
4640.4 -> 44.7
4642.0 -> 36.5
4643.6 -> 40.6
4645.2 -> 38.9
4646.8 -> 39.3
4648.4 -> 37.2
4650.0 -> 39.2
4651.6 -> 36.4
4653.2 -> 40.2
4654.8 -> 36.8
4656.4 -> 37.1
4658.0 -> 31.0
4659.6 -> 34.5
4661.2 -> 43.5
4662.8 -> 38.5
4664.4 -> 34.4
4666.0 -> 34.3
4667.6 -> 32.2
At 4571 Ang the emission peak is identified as C IV 1549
